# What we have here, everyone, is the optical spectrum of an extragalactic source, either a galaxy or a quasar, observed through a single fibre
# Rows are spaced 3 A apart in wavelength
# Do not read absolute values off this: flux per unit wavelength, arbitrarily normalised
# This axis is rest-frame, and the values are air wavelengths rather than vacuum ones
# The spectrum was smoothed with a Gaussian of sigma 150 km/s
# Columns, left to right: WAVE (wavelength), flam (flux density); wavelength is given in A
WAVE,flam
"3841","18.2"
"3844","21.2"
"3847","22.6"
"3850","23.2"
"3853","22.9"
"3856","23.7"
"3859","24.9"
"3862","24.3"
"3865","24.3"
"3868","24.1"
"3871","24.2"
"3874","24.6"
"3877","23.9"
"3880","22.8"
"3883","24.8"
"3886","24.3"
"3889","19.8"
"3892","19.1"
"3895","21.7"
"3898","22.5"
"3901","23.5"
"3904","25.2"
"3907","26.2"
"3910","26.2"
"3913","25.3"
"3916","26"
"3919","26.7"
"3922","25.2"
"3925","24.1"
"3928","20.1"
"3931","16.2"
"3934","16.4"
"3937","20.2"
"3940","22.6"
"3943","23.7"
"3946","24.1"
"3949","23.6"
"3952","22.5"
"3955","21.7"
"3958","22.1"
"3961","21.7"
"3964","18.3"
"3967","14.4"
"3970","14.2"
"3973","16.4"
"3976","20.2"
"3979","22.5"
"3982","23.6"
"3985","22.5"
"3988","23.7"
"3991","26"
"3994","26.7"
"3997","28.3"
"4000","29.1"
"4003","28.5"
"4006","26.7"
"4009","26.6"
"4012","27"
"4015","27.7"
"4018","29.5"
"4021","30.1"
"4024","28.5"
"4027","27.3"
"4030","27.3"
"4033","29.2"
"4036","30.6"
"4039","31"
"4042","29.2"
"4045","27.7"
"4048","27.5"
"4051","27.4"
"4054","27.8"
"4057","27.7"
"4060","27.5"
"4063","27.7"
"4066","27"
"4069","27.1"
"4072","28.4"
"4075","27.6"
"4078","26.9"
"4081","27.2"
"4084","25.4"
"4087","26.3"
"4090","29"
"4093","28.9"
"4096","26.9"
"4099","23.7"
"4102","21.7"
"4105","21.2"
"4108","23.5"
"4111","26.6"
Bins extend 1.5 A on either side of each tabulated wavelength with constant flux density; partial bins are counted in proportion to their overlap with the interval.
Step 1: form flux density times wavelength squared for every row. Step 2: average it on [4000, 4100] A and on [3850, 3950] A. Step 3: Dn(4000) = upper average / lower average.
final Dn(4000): 1.29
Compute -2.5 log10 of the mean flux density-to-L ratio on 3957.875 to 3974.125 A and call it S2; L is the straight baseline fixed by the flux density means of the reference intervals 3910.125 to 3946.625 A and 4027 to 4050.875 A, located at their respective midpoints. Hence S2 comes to 0.37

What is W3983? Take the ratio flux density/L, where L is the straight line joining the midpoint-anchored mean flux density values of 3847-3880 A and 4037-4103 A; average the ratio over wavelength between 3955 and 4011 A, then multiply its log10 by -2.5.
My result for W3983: 0.14 mag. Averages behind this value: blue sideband 23.9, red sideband 27.3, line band 22.9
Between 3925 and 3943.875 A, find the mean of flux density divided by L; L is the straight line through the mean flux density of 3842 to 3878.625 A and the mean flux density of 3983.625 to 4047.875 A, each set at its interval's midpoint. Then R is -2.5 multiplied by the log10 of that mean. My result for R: 0.26 mag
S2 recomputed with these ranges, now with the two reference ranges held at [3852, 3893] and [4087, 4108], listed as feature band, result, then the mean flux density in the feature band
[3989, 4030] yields -0.14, 27.8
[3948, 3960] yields 0.08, 22.4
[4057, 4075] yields -0.11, 27.6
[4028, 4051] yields -0.16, 28.8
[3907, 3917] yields -0.09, 25.9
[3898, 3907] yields -0.03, 24.3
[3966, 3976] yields 0.46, 15.8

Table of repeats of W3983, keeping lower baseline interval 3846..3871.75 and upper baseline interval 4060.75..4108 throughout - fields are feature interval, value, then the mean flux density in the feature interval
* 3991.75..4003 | -0.11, 28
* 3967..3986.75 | 0.27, 19.5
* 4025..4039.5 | -0.13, 28.9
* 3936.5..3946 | 0.09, 22.7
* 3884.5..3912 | 0.05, 23.2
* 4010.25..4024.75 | -0.12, 28.5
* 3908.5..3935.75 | 0.07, 22.9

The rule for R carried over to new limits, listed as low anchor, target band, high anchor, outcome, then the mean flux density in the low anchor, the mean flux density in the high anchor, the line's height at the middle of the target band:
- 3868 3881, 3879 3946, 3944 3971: -0.03 mag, 23.9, 20.5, 22.4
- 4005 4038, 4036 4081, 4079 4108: -0.04 mag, 28.3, 25.5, 26.9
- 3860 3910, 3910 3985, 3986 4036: 0.19 mag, 23.6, 27.7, 25.6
